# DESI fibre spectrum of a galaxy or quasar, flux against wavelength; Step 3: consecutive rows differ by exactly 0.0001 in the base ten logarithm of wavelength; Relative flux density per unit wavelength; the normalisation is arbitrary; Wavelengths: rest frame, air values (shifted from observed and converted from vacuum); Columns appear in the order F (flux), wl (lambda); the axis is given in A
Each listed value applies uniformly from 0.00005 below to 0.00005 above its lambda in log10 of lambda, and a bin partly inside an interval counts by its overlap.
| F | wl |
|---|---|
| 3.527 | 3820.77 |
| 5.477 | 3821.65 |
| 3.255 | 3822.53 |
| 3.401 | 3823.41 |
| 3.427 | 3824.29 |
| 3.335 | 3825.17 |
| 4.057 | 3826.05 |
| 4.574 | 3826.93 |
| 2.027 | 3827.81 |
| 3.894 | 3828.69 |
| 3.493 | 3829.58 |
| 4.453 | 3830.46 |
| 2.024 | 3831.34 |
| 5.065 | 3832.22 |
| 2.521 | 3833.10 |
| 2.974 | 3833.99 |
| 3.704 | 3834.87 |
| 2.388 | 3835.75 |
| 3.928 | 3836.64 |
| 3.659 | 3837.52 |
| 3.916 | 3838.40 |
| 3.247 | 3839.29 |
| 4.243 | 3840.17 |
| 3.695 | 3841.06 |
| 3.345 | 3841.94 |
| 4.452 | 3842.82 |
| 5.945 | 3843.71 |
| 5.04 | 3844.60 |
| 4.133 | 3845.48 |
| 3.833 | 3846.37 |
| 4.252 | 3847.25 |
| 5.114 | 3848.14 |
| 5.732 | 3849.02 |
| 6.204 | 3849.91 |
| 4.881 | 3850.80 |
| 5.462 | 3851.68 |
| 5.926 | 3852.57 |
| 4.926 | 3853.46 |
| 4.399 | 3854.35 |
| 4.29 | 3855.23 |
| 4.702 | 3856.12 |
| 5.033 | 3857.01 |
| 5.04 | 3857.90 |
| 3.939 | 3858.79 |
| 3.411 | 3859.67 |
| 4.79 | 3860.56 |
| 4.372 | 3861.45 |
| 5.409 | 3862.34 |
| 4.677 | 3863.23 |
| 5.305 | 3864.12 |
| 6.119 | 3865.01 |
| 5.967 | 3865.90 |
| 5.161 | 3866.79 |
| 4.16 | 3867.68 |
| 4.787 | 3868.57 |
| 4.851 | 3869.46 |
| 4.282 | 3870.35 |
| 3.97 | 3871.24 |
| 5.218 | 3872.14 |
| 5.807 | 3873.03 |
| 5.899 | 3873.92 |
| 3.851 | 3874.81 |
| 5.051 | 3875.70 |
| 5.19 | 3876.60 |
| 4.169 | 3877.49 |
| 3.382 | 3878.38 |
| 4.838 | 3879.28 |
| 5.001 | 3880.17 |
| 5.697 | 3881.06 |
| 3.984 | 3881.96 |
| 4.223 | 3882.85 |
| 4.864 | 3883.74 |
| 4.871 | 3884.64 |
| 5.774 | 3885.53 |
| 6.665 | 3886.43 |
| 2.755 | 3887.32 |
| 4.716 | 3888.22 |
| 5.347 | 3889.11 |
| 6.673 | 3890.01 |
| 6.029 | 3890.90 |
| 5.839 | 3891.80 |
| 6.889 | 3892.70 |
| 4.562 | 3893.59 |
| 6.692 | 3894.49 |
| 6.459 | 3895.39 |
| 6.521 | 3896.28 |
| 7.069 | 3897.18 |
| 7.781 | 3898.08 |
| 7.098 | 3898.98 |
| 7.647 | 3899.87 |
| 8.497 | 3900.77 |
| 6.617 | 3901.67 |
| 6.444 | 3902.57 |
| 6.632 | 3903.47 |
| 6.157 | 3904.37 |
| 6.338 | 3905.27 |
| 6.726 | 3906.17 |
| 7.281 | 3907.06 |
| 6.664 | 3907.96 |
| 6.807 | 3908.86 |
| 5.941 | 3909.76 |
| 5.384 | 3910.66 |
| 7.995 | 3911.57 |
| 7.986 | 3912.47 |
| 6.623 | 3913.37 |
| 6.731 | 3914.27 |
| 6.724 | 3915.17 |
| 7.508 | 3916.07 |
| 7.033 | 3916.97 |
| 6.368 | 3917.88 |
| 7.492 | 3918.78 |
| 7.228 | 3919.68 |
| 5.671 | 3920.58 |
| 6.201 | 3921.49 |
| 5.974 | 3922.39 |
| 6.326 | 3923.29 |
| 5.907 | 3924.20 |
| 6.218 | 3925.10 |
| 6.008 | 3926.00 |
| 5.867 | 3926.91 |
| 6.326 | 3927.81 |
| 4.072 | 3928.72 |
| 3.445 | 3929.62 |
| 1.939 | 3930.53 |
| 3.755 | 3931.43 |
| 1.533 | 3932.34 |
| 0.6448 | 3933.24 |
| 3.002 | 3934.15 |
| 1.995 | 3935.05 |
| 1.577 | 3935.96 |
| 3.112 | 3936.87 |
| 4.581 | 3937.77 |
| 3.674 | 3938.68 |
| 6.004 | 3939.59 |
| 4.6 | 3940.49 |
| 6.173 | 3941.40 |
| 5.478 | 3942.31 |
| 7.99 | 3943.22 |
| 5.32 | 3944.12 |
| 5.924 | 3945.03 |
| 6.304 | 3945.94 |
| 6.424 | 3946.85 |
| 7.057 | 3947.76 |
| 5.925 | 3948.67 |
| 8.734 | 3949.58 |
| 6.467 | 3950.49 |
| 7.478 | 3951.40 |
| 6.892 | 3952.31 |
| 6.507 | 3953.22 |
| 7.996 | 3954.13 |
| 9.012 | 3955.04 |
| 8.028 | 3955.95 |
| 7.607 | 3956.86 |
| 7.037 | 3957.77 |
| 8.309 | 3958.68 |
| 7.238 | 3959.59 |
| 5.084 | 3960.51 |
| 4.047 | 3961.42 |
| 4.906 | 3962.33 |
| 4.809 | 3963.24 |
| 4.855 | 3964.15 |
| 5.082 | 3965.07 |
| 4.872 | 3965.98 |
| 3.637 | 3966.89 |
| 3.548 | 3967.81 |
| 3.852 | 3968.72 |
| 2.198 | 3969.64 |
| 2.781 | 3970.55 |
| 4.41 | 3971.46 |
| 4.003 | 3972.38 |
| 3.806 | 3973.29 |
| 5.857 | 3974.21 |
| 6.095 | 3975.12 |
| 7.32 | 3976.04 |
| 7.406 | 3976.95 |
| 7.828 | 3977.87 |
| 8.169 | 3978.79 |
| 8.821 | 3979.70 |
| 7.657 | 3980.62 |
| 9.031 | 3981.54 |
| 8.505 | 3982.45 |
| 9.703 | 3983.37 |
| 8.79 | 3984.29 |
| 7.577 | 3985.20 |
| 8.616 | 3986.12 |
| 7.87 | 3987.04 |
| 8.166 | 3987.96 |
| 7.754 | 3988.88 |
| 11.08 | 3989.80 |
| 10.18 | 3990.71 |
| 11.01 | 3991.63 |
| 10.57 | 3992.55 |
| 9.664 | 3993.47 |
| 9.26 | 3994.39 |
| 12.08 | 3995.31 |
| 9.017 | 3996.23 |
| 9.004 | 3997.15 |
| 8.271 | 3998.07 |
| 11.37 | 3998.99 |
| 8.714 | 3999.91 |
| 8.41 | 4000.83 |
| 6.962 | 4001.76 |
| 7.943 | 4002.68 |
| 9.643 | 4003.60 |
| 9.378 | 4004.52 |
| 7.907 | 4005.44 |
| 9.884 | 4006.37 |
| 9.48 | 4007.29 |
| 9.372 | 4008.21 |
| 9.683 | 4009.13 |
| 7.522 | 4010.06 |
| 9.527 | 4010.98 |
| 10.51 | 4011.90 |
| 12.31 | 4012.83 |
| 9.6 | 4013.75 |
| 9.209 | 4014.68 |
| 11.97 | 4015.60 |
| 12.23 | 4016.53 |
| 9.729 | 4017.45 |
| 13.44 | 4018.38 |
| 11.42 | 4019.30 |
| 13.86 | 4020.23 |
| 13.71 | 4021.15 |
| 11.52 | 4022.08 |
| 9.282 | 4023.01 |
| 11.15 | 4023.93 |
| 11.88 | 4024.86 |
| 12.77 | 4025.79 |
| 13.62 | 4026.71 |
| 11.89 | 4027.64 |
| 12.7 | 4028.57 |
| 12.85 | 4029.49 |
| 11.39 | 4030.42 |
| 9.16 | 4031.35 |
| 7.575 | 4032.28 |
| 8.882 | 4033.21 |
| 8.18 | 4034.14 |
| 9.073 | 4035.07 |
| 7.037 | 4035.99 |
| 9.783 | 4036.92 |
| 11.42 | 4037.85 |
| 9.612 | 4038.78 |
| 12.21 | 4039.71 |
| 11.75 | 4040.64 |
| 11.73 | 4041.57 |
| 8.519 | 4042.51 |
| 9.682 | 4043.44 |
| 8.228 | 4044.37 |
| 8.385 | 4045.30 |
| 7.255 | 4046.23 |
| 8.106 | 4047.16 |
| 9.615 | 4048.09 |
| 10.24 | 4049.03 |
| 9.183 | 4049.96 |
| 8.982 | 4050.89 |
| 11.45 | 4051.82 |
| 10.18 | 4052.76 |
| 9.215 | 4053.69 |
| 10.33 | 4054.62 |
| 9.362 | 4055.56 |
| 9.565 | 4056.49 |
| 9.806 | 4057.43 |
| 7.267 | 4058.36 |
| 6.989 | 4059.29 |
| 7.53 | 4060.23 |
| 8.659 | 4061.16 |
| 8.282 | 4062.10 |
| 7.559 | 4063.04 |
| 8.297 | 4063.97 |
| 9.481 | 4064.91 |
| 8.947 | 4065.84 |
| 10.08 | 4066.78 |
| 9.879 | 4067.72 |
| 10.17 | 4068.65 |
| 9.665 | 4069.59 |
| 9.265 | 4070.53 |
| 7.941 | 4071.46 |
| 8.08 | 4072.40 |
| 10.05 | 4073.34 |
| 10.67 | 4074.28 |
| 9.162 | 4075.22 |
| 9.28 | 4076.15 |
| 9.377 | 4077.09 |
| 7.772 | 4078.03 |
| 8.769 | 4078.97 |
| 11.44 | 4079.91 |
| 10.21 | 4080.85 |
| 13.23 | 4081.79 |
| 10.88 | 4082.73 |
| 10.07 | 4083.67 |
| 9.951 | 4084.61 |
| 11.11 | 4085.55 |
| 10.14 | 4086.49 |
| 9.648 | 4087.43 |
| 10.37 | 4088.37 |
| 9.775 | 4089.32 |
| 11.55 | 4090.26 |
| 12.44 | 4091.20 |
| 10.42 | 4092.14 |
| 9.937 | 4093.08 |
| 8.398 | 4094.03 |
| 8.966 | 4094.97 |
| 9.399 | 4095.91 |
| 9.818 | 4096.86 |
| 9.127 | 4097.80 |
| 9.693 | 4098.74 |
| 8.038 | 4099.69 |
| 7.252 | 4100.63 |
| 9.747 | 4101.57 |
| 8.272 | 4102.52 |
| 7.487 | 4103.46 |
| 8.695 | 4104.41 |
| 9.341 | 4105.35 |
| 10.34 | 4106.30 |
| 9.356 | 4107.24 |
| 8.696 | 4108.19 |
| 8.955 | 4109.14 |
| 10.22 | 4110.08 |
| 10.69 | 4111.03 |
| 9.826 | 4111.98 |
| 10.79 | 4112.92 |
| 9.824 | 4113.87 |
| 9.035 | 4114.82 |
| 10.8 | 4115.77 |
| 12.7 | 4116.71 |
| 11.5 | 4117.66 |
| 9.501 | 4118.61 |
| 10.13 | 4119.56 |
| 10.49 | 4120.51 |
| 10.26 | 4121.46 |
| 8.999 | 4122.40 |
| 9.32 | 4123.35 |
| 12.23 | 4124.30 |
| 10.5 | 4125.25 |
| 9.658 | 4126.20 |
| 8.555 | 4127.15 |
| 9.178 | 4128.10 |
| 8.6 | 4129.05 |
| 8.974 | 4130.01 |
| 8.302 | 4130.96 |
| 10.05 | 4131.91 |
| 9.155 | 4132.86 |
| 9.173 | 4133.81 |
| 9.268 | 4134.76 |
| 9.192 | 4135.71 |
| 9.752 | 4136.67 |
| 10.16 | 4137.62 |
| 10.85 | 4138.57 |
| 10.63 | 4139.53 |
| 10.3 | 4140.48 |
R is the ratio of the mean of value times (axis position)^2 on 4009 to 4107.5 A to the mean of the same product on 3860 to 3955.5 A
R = 1.88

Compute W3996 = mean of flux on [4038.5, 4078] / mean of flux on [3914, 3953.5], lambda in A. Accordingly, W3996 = 1.7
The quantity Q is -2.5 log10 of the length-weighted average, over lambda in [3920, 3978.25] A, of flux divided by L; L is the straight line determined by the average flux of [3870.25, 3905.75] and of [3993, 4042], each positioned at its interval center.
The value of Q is 0.413 mag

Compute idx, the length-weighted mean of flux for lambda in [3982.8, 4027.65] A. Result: 10.1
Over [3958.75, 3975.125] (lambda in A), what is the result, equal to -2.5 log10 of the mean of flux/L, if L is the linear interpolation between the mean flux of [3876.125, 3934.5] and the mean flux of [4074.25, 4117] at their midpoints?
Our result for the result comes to 0.48 mag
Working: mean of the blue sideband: 5.77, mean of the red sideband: 9.8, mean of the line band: 4.55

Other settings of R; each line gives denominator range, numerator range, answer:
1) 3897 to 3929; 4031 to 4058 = 1.52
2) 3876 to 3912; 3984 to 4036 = 1.79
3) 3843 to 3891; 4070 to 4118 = 2.23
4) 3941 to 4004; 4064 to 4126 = 1.44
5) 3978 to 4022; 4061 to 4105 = 1.03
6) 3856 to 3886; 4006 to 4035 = 2.42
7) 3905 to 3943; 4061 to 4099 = 1.94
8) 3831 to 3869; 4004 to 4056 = 2.51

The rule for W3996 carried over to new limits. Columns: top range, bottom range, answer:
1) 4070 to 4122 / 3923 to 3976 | 1.87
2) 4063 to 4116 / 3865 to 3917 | 1.64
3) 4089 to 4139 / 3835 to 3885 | 2.08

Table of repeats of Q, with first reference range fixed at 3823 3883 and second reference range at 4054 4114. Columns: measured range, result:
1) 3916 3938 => 0.25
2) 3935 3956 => 0.08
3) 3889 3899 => -0.20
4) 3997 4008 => -0.16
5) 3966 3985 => 0.16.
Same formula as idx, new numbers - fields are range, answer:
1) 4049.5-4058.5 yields 9.62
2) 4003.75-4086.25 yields 9.93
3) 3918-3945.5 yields 4.82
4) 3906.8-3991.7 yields 6.14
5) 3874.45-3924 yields 6.1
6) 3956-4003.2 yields 7.29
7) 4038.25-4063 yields 9.28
